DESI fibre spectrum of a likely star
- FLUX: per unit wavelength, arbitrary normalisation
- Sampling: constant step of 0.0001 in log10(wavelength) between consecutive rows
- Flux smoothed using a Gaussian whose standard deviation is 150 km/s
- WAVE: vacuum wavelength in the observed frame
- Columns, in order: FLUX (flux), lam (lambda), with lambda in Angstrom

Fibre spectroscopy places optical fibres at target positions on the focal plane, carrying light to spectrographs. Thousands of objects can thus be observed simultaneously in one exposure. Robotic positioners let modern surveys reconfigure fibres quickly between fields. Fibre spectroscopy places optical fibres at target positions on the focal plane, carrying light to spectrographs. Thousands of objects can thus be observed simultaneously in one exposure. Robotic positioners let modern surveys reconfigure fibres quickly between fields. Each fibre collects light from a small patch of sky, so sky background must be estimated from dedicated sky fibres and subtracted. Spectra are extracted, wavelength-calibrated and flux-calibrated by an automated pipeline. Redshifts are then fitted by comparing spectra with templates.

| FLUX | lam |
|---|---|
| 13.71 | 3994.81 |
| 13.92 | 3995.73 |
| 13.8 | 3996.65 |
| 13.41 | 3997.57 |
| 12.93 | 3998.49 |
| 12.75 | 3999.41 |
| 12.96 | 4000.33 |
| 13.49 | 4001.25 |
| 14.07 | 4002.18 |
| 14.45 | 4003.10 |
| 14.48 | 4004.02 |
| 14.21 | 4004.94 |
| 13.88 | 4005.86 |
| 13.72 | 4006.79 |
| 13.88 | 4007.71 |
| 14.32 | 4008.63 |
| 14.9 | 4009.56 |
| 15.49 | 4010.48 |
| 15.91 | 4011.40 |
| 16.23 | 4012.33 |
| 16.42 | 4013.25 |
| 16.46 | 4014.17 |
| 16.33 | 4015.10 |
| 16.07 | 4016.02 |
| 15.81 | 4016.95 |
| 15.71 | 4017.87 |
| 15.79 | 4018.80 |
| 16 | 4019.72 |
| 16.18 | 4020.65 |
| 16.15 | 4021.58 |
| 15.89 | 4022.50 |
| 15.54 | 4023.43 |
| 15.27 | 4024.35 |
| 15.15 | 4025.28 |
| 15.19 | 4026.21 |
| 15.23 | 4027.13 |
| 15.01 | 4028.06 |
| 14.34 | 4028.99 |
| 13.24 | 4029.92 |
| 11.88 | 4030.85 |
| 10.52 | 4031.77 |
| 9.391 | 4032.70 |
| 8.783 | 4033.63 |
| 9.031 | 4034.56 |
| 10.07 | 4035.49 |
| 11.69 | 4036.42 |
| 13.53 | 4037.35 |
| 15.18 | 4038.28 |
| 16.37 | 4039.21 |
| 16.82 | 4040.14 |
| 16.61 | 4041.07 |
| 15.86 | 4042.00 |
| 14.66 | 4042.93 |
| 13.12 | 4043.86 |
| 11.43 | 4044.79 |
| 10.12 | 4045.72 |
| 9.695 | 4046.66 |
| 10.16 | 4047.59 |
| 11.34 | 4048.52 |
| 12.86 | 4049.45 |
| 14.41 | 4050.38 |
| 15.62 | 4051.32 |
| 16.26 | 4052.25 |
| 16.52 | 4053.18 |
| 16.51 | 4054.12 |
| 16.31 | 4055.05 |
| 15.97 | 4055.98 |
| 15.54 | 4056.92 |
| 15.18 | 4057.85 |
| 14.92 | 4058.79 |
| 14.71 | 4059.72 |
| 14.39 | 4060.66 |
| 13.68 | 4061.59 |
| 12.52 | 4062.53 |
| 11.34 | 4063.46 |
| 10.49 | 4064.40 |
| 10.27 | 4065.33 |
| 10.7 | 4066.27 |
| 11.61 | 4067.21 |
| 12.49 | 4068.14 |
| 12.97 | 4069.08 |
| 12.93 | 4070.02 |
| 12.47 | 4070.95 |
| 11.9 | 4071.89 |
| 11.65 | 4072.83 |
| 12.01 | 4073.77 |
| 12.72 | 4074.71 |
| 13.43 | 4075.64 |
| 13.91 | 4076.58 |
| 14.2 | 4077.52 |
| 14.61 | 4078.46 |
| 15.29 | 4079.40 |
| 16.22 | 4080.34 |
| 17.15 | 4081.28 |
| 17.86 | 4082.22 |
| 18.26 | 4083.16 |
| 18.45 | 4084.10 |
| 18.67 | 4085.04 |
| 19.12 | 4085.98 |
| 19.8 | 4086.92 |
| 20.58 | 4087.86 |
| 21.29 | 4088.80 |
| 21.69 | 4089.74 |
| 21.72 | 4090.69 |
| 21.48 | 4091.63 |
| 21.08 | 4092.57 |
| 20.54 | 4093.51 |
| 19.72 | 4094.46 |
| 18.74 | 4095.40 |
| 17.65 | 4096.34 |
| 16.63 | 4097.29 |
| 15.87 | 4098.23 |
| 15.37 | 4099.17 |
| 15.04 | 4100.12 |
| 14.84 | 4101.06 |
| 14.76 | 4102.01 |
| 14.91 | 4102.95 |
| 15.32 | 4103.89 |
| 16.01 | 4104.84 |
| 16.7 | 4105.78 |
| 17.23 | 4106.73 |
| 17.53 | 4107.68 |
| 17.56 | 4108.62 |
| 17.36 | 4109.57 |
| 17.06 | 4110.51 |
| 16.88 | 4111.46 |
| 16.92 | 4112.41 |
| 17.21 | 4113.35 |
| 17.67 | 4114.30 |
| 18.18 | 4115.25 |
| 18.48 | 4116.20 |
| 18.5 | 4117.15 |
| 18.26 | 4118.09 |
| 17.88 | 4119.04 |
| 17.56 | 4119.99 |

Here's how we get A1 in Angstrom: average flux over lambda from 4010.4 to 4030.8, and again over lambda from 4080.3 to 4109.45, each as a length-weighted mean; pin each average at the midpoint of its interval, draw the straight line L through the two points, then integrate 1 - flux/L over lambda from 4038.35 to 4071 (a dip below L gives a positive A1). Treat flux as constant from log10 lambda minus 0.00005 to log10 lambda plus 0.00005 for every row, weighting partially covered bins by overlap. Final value 5.9 Angstrom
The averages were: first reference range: 15.5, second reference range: 18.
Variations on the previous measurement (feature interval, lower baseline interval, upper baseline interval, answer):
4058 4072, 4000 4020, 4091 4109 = 3.3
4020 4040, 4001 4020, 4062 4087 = 1.7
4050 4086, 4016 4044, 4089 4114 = 3.6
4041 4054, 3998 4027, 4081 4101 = 2.5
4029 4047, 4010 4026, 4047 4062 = 3.1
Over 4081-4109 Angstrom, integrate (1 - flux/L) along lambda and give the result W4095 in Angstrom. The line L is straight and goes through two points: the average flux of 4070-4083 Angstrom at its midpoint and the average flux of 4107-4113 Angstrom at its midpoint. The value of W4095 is -4.1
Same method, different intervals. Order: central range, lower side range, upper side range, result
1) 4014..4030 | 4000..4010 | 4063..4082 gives -2.1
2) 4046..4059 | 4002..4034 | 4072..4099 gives 1.4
